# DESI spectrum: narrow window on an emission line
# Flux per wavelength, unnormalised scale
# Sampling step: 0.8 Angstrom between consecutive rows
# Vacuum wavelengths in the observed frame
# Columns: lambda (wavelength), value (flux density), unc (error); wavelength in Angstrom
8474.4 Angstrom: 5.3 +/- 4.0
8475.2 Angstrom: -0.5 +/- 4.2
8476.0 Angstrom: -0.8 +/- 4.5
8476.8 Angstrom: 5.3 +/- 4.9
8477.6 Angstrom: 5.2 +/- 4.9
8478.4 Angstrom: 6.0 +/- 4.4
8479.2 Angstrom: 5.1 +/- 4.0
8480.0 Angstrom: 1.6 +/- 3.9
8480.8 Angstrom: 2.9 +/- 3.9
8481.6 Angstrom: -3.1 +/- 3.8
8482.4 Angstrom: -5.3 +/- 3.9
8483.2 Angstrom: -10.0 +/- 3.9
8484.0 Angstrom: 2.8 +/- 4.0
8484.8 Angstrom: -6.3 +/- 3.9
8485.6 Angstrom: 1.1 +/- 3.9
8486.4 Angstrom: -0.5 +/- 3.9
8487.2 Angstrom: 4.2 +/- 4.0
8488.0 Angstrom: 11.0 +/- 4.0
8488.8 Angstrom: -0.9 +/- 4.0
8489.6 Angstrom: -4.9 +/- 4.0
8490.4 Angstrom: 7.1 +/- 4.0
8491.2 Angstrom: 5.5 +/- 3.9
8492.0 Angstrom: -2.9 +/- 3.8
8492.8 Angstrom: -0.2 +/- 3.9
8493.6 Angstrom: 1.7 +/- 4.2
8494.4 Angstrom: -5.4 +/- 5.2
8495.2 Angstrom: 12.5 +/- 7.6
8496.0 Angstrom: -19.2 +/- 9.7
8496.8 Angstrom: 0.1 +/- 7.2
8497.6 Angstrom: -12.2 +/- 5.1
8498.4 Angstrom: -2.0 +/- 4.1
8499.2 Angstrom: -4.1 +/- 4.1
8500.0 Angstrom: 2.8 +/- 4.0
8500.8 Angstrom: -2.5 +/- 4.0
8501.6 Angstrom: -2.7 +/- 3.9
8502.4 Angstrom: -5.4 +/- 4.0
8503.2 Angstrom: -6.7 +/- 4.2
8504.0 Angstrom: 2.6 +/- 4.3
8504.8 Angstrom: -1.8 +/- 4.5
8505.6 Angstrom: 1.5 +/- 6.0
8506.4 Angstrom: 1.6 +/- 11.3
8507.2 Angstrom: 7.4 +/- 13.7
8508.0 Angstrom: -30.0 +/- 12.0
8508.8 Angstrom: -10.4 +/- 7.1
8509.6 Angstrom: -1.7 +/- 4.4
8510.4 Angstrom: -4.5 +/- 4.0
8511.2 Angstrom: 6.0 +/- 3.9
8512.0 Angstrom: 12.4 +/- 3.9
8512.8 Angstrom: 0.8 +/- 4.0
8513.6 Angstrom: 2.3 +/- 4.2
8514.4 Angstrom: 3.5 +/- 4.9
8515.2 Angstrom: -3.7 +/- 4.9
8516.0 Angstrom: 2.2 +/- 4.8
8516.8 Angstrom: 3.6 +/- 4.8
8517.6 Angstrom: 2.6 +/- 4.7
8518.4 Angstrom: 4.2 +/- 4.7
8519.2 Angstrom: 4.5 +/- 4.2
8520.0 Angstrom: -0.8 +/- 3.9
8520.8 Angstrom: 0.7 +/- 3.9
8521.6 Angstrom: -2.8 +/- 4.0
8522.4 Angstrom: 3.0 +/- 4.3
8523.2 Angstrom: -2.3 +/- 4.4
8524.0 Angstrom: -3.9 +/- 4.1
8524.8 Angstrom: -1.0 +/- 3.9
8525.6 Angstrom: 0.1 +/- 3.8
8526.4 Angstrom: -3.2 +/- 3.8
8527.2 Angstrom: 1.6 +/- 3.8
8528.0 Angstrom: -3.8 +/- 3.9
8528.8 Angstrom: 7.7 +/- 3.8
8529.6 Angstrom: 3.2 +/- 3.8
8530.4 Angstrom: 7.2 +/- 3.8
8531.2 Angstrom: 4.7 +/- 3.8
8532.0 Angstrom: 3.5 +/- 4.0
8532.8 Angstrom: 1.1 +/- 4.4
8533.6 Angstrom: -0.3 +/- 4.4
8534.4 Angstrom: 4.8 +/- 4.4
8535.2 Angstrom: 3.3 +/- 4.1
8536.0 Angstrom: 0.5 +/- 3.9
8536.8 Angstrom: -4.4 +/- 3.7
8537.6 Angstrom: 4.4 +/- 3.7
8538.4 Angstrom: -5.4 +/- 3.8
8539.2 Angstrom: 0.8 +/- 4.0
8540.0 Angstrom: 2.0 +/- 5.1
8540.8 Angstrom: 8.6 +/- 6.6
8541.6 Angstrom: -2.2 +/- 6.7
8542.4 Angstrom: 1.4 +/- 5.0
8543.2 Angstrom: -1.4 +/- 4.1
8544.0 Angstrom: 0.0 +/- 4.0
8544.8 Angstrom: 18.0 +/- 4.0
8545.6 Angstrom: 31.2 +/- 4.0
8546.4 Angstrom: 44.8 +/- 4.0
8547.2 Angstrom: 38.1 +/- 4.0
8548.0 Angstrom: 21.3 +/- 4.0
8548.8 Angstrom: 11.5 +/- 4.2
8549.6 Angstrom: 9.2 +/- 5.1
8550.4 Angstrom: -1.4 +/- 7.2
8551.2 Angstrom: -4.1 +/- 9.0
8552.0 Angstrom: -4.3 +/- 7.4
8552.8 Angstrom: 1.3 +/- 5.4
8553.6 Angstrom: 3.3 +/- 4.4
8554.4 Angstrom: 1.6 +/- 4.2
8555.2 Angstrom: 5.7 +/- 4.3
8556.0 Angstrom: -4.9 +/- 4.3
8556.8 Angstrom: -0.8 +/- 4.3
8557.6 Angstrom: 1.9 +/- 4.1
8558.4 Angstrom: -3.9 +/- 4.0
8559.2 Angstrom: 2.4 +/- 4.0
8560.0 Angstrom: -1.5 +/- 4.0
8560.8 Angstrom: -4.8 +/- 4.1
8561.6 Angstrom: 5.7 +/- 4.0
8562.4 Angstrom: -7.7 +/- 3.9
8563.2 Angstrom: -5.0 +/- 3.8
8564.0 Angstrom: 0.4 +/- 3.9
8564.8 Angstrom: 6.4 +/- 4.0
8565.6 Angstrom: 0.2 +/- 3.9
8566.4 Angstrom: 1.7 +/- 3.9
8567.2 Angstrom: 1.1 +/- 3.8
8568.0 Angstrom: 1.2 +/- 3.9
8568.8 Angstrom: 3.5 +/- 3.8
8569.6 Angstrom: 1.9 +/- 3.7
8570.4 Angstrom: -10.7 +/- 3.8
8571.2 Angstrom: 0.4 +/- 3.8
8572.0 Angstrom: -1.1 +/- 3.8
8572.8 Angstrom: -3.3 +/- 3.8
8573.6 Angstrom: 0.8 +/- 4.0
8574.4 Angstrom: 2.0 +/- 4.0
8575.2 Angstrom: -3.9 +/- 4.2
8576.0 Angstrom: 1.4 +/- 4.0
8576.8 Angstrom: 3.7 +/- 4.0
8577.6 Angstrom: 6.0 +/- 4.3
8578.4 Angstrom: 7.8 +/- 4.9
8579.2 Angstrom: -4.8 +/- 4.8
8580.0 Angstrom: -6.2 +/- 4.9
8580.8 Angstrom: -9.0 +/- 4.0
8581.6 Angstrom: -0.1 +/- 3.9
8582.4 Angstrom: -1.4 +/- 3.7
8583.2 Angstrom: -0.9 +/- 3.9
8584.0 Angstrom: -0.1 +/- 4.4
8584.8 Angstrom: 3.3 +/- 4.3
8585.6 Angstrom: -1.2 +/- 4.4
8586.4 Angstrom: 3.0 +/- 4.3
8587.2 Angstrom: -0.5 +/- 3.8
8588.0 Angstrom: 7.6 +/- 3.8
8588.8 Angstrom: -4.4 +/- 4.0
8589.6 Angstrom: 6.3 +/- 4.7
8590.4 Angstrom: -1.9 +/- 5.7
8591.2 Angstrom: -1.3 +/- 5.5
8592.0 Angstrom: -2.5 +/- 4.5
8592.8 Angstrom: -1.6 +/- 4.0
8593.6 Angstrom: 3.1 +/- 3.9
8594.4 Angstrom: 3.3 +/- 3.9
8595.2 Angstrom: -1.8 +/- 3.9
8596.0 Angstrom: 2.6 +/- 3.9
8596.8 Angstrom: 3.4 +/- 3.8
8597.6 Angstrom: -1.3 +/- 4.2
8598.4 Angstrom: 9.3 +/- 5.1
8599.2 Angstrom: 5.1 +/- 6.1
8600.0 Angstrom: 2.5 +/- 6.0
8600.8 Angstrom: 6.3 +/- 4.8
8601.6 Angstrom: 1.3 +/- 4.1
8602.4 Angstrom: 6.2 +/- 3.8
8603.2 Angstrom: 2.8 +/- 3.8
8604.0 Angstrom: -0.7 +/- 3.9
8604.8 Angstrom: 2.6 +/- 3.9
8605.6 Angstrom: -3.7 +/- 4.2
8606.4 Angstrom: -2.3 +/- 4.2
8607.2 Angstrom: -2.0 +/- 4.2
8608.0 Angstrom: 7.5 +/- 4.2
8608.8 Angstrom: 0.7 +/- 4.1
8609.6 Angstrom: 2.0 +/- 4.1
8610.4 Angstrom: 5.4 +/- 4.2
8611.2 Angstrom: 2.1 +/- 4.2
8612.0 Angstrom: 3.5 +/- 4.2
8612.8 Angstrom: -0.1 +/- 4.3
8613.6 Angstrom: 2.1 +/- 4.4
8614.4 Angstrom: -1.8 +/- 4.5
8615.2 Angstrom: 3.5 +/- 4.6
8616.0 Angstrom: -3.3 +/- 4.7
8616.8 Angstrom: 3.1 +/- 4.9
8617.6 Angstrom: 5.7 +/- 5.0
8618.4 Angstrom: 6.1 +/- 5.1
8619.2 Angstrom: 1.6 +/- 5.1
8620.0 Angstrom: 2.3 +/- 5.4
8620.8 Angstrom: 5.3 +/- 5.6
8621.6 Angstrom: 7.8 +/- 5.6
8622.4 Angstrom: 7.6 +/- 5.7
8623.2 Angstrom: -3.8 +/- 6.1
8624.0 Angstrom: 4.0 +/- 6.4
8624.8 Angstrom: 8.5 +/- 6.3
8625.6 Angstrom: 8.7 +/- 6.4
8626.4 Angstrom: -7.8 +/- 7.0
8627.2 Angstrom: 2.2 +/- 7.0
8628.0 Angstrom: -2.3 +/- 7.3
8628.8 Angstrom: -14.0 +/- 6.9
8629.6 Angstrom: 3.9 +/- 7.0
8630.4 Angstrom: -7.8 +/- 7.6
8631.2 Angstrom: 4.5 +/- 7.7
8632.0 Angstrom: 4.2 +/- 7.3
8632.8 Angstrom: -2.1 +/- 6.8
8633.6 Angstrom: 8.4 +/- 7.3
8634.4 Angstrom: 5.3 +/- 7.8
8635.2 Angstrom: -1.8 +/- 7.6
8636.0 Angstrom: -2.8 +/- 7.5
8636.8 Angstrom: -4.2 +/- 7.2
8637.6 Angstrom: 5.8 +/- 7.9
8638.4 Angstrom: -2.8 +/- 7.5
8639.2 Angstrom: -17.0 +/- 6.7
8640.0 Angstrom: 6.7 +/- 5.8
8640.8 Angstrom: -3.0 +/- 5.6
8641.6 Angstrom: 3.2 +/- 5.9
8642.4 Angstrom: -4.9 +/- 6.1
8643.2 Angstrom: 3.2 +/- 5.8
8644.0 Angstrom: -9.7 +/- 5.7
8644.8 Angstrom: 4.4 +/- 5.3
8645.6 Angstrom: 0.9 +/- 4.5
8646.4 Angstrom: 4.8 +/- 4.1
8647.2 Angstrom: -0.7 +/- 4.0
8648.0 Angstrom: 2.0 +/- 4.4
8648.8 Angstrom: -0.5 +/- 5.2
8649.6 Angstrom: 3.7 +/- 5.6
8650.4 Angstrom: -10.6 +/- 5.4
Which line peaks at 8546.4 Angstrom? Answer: [O III] 5007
